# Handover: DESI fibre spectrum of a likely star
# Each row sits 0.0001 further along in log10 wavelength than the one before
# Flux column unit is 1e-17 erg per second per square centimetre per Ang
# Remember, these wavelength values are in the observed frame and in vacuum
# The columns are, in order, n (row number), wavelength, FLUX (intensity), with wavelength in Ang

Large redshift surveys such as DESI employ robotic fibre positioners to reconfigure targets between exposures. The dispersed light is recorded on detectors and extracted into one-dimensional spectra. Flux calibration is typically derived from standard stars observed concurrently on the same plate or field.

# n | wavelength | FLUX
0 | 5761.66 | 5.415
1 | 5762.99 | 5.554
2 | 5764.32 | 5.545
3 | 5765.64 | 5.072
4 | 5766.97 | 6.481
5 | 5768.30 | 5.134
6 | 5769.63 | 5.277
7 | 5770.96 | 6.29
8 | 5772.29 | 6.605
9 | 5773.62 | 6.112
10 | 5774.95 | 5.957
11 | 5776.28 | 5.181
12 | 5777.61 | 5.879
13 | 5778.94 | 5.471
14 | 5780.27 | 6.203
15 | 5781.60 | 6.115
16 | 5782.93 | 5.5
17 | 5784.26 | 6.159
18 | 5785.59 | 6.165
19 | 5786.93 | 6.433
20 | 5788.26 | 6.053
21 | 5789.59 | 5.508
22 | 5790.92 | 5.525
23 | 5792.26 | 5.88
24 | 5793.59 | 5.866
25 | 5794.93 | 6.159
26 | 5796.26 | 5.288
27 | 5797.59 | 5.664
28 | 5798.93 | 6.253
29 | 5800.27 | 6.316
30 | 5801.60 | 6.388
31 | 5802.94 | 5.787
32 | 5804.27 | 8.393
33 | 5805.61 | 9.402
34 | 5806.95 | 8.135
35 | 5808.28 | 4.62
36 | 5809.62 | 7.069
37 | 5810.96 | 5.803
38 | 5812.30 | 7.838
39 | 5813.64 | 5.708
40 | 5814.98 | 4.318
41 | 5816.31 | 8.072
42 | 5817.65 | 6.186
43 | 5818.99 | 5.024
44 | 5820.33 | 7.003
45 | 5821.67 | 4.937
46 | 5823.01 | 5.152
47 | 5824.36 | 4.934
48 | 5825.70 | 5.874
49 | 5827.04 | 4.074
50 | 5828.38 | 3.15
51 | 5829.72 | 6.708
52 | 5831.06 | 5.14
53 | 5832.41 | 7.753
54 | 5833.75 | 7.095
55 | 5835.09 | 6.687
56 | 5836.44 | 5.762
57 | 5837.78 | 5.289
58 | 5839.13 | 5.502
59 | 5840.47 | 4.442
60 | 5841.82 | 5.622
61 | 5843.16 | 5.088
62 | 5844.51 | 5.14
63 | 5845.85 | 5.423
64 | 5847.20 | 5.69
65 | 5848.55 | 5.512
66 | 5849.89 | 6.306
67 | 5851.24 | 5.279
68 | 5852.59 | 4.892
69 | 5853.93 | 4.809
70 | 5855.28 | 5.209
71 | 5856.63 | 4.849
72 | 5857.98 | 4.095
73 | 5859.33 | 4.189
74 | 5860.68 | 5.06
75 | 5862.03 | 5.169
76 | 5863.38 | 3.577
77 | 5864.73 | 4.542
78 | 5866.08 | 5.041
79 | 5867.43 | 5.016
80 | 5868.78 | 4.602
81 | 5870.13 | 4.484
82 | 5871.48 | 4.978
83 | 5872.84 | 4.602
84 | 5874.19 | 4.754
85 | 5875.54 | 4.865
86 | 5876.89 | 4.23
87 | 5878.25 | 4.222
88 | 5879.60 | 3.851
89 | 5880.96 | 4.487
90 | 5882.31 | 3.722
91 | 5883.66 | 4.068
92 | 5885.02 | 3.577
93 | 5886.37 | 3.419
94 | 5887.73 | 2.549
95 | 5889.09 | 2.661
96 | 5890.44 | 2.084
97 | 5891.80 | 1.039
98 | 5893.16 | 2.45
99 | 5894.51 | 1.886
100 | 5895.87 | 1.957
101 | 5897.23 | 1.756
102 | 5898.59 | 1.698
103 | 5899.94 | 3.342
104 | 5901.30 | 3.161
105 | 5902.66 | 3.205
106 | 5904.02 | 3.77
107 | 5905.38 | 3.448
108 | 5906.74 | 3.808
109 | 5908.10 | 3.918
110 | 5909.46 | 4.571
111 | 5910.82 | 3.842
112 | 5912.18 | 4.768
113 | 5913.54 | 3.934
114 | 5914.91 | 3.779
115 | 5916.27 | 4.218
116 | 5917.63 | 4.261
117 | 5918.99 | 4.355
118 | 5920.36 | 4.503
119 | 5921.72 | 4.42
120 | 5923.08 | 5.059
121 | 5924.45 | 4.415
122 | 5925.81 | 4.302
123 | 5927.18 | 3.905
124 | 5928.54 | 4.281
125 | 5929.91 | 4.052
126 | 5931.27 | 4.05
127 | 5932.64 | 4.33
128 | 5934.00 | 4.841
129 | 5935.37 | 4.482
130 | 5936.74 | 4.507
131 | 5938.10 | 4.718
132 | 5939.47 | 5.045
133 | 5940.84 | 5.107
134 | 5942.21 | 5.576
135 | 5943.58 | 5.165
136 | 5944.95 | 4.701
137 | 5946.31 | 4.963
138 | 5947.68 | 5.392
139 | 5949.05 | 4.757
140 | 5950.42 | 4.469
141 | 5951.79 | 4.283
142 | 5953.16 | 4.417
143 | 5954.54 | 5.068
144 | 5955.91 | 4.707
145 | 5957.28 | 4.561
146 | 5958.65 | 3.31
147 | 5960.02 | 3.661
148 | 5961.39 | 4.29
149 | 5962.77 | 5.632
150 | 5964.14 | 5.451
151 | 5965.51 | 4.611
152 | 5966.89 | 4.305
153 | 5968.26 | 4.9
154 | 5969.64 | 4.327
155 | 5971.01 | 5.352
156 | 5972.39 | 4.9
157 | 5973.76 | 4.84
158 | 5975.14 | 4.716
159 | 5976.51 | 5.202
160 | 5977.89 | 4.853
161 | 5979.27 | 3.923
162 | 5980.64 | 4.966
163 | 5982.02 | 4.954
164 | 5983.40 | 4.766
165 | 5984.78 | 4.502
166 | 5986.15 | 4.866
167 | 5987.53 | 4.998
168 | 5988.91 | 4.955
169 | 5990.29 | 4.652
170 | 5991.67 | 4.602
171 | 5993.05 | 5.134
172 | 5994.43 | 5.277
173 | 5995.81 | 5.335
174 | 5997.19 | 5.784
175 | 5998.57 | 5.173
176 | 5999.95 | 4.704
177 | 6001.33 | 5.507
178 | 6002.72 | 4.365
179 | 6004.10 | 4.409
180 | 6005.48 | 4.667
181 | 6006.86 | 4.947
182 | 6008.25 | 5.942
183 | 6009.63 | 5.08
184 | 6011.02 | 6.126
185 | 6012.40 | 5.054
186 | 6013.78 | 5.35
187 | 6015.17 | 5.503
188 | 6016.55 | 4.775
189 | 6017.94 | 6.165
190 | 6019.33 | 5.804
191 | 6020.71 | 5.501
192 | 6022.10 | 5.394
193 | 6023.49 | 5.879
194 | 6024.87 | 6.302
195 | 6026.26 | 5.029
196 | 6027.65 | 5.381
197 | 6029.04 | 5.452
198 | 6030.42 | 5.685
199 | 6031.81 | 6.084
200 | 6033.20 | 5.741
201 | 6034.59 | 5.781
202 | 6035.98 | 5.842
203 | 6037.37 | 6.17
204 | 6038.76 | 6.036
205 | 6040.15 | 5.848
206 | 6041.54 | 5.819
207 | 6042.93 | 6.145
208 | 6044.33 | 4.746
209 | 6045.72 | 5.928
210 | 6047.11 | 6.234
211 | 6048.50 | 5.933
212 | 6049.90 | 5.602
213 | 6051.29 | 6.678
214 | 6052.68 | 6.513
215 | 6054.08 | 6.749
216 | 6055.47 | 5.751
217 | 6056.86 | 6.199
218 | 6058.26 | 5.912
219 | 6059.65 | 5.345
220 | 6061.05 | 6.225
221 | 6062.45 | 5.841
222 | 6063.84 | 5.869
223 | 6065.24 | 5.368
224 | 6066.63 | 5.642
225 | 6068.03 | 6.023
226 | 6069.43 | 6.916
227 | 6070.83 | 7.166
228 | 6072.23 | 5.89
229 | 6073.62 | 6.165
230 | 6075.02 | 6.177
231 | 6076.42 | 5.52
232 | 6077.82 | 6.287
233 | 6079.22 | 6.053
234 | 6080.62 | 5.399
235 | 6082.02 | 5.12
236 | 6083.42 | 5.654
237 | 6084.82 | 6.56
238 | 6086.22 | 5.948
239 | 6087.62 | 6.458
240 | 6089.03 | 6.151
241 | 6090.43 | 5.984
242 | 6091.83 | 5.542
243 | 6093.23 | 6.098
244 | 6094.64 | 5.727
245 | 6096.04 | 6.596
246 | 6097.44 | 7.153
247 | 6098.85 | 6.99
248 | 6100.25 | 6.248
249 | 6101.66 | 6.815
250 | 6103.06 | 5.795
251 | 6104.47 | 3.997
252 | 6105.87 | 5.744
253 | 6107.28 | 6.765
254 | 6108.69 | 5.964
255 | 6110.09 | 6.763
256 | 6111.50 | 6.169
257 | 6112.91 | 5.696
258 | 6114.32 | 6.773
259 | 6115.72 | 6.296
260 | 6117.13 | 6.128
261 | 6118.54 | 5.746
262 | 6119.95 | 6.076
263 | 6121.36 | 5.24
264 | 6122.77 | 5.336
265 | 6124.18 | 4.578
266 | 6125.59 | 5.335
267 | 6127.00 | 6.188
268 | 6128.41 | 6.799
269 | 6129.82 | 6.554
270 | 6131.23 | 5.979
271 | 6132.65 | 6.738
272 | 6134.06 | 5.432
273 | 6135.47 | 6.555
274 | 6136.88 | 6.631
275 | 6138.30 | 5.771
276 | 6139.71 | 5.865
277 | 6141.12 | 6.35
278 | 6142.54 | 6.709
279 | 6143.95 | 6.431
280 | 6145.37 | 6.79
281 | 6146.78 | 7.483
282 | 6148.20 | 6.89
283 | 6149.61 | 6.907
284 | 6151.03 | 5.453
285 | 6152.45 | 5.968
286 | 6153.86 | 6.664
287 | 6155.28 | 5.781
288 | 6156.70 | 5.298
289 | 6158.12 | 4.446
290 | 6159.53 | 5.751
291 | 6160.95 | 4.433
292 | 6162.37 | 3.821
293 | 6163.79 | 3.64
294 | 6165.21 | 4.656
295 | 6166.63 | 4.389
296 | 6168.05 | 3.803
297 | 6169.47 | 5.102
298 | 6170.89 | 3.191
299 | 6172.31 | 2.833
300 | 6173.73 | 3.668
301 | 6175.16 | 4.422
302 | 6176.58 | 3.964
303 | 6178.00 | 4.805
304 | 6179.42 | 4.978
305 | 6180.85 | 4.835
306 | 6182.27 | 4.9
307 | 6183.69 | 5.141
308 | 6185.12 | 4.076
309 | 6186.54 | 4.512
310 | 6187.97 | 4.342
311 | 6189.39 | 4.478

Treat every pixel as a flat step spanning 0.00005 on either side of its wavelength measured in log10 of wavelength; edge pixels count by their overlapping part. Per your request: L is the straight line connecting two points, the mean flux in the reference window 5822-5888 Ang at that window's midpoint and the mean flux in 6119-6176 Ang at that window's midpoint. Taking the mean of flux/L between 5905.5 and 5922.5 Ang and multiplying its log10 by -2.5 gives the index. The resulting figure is 0.20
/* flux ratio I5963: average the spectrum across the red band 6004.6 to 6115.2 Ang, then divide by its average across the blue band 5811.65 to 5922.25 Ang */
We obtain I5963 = 1.30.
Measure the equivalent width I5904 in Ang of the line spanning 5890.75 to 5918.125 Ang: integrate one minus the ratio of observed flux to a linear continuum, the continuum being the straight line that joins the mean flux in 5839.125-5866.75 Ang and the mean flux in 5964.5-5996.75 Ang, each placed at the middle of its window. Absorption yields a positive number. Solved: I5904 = 9.5 Ang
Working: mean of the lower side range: 5.01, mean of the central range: 3.22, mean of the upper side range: 4.84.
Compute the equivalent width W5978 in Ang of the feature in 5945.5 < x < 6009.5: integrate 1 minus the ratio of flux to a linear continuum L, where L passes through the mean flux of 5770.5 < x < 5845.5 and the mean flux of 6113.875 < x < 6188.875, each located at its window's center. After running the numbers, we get 9.8 Ang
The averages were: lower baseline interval 5.97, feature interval 4.82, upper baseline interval 5.4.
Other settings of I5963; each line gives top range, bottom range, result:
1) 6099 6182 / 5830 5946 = 1.27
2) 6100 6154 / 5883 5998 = 1.44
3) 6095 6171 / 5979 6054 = 1.08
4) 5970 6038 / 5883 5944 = 1.38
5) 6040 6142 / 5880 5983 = 1.46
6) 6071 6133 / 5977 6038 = 1.15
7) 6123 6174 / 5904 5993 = 1.21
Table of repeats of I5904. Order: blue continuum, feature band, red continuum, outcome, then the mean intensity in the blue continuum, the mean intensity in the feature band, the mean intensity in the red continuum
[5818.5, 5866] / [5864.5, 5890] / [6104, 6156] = 5.76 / 5.28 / 4.17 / 6.13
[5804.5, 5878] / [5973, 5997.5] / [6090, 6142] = 3.76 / 5.46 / 4.89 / 6.07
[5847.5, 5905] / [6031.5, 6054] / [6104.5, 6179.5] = -4.56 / 3.93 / 5.96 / 5.57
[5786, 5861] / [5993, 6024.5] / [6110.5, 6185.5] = 1.66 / 5.79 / 5.31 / 5.47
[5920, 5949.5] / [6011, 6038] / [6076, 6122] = -1.08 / 4.66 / 5.64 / 6.05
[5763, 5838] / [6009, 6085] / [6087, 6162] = 2.65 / 6.01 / 5.84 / 6.06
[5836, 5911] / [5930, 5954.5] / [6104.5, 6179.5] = -1.27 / 4.15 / 4.74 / 5.57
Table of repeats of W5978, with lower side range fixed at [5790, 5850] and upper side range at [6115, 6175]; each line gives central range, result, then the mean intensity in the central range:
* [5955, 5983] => 5.3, 4.68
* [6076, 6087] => -0.4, 5.83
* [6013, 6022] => 0.3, 5.5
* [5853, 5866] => 2.8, 4.64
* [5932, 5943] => 1.8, 4.83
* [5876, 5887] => 3.6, 3.97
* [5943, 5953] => 1.7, 4.8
